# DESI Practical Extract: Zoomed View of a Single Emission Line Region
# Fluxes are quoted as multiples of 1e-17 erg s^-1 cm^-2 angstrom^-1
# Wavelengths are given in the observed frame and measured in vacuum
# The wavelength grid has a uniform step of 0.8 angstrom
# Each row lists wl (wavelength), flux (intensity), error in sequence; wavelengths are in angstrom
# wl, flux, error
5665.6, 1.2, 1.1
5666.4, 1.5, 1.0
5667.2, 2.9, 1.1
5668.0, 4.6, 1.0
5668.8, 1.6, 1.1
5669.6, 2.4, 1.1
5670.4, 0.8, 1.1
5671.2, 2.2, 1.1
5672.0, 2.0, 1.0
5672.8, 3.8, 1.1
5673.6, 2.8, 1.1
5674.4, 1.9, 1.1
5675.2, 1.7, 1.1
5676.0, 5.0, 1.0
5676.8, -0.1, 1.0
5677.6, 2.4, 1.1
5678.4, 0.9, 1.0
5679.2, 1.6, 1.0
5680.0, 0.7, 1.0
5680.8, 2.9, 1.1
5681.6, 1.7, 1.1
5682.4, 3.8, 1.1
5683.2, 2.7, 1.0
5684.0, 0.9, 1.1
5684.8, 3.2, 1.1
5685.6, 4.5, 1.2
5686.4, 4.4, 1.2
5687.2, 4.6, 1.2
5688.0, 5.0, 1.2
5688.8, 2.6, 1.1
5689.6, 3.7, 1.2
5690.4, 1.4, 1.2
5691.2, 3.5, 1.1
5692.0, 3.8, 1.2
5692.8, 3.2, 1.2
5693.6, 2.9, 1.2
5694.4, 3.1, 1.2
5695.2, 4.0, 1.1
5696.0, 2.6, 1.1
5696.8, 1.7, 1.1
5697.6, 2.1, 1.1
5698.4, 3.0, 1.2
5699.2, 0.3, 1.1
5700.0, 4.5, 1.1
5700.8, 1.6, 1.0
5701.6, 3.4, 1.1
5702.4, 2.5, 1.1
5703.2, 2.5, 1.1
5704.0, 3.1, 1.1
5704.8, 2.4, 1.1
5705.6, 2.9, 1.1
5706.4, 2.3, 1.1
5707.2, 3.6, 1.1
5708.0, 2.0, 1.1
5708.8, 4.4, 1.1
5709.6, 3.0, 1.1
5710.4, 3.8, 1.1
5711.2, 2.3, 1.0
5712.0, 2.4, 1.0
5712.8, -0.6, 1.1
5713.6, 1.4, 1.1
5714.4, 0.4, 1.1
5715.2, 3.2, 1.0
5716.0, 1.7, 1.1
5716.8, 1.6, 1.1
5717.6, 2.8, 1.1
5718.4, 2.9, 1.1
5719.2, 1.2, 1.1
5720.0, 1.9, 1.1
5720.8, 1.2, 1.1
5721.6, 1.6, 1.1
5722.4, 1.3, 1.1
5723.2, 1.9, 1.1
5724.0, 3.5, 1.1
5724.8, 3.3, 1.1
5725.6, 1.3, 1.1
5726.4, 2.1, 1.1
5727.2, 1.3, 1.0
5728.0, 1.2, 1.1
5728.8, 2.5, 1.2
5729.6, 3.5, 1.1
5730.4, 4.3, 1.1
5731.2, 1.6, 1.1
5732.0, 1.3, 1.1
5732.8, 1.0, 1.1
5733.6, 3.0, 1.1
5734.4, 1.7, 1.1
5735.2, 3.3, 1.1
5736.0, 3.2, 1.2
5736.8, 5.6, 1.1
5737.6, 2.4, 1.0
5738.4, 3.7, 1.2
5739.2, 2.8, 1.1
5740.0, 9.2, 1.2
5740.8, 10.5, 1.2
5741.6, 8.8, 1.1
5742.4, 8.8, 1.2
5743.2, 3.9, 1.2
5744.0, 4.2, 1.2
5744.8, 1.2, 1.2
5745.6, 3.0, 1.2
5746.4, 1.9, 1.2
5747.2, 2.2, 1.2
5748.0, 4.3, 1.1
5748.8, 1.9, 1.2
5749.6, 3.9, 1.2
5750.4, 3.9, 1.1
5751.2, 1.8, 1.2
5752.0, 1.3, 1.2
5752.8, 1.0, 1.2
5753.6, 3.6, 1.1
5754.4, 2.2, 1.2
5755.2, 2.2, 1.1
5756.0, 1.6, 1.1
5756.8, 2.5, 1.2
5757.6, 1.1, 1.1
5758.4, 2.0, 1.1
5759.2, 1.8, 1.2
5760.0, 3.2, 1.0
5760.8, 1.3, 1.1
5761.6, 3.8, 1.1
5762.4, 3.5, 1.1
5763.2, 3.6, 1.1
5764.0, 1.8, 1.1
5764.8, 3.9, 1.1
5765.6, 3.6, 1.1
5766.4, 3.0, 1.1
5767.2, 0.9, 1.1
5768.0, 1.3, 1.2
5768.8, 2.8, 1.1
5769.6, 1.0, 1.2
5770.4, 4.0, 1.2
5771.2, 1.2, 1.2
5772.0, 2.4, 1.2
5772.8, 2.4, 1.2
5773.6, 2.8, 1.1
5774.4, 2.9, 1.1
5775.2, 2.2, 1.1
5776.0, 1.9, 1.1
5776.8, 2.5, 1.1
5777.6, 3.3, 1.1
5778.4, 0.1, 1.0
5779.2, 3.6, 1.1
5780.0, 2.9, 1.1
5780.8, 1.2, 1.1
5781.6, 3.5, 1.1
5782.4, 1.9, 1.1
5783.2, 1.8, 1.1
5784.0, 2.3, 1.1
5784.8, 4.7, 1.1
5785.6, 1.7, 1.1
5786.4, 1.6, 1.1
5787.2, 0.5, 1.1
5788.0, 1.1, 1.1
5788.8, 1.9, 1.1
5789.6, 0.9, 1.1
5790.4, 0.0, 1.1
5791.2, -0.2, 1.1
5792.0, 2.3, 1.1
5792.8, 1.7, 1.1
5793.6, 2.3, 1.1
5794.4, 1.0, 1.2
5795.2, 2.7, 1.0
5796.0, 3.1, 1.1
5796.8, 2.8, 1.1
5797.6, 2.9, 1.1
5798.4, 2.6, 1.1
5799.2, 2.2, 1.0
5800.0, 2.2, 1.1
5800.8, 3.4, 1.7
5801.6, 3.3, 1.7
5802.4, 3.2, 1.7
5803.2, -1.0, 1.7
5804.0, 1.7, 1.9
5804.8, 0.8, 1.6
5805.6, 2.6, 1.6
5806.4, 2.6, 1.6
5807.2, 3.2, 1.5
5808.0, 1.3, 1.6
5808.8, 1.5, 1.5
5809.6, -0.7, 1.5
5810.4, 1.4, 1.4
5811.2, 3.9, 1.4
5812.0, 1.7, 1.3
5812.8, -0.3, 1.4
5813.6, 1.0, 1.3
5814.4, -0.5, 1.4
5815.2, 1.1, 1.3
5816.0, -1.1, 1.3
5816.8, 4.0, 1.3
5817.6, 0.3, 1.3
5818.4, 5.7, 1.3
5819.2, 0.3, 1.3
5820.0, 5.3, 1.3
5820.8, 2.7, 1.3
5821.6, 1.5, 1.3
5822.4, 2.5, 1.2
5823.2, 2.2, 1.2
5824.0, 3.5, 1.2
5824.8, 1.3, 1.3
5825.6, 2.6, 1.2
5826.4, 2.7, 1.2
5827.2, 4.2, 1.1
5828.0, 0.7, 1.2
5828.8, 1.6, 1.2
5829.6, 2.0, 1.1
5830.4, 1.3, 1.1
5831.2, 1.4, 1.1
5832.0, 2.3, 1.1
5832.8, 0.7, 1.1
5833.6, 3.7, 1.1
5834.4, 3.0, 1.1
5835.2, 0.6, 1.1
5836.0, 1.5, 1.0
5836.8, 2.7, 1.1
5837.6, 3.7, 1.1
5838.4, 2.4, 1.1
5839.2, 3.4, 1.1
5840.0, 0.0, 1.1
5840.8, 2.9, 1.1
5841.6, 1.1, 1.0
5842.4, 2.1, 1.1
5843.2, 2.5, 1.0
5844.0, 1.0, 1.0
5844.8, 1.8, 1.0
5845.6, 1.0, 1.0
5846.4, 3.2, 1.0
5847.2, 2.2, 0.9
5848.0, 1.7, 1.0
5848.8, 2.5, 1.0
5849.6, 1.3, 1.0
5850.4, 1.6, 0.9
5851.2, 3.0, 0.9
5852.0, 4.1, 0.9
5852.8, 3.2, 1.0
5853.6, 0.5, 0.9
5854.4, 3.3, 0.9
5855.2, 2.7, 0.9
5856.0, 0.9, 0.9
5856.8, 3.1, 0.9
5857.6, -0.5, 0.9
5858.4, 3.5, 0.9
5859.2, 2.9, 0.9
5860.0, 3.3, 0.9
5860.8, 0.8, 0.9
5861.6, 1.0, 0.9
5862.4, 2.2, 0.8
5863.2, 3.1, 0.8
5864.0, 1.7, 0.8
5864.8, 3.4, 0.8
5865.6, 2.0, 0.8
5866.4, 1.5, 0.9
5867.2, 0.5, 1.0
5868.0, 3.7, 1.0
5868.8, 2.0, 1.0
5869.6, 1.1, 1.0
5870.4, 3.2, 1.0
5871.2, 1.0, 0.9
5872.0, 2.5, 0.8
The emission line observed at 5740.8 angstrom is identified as [O III] 5007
